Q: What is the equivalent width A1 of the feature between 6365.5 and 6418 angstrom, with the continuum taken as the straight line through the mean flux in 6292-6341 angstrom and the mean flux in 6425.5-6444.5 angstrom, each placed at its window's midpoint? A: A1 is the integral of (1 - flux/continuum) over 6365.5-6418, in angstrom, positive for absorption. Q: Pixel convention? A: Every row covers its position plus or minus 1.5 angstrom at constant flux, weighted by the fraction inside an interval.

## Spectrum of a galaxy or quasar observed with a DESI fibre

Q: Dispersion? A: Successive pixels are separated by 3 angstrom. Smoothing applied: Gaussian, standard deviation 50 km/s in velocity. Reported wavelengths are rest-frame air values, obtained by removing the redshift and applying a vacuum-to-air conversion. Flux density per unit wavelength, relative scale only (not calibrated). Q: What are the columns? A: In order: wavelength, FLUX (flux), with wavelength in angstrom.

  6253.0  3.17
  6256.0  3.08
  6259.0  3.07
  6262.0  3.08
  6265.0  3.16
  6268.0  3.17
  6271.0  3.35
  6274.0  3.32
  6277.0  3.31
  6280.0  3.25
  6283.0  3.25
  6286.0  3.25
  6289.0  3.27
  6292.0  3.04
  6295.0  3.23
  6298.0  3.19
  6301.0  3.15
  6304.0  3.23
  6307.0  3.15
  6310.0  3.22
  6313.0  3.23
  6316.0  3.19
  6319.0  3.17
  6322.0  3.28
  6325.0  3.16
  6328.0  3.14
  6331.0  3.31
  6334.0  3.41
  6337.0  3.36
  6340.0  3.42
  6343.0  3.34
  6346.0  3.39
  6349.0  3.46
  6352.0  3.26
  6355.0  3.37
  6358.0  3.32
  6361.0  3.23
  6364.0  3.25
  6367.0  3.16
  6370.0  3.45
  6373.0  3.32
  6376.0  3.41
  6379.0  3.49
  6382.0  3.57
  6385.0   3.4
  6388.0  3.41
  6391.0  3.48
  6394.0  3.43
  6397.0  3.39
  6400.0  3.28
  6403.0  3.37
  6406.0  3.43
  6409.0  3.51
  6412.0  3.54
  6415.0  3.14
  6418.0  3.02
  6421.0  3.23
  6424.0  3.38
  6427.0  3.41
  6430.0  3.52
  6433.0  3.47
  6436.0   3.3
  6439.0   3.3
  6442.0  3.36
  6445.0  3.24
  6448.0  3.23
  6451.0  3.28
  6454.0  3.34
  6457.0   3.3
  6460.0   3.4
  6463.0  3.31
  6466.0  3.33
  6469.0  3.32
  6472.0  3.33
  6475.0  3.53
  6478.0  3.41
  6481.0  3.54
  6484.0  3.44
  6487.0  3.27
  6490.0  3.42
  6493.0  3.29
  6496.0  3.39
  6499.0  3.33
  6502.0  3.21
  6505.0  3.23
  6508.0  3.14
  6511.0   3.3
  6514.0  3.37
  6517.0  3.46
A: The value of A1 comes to -0.9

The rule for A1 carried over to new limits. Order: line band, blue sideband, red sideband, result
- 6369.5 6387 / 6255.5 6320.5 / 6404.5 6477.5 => -0.8 angstrom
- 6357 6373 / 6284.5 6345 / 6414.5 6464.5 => -0.1 angstrom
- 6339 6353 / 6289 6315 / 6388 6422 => -0.5 angstrom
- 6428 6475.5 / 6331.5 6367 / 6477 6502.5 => 0.3 angstrom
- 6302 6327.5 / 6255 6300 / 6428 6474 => 0.2 angstrom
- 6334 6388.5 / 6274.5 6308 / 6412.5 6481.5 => -1.6 angstrom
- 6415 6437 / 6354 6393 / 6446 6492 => 0.3 angstrom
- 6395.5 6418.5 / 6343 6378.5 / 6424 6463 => -0.1 angstrom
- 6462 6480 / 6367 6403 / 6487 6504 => -0.2 angstrom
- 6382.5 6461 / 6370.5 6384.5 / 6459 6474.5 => 1.0 angstrom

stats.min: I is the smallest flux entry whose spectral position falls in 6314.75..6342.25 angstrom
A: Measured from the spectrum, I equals 3.14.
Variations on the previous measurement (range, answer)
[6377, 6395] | 3.4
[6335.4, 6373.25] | 3.16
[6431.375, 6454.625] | 3.23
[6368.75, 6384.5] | 3.32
